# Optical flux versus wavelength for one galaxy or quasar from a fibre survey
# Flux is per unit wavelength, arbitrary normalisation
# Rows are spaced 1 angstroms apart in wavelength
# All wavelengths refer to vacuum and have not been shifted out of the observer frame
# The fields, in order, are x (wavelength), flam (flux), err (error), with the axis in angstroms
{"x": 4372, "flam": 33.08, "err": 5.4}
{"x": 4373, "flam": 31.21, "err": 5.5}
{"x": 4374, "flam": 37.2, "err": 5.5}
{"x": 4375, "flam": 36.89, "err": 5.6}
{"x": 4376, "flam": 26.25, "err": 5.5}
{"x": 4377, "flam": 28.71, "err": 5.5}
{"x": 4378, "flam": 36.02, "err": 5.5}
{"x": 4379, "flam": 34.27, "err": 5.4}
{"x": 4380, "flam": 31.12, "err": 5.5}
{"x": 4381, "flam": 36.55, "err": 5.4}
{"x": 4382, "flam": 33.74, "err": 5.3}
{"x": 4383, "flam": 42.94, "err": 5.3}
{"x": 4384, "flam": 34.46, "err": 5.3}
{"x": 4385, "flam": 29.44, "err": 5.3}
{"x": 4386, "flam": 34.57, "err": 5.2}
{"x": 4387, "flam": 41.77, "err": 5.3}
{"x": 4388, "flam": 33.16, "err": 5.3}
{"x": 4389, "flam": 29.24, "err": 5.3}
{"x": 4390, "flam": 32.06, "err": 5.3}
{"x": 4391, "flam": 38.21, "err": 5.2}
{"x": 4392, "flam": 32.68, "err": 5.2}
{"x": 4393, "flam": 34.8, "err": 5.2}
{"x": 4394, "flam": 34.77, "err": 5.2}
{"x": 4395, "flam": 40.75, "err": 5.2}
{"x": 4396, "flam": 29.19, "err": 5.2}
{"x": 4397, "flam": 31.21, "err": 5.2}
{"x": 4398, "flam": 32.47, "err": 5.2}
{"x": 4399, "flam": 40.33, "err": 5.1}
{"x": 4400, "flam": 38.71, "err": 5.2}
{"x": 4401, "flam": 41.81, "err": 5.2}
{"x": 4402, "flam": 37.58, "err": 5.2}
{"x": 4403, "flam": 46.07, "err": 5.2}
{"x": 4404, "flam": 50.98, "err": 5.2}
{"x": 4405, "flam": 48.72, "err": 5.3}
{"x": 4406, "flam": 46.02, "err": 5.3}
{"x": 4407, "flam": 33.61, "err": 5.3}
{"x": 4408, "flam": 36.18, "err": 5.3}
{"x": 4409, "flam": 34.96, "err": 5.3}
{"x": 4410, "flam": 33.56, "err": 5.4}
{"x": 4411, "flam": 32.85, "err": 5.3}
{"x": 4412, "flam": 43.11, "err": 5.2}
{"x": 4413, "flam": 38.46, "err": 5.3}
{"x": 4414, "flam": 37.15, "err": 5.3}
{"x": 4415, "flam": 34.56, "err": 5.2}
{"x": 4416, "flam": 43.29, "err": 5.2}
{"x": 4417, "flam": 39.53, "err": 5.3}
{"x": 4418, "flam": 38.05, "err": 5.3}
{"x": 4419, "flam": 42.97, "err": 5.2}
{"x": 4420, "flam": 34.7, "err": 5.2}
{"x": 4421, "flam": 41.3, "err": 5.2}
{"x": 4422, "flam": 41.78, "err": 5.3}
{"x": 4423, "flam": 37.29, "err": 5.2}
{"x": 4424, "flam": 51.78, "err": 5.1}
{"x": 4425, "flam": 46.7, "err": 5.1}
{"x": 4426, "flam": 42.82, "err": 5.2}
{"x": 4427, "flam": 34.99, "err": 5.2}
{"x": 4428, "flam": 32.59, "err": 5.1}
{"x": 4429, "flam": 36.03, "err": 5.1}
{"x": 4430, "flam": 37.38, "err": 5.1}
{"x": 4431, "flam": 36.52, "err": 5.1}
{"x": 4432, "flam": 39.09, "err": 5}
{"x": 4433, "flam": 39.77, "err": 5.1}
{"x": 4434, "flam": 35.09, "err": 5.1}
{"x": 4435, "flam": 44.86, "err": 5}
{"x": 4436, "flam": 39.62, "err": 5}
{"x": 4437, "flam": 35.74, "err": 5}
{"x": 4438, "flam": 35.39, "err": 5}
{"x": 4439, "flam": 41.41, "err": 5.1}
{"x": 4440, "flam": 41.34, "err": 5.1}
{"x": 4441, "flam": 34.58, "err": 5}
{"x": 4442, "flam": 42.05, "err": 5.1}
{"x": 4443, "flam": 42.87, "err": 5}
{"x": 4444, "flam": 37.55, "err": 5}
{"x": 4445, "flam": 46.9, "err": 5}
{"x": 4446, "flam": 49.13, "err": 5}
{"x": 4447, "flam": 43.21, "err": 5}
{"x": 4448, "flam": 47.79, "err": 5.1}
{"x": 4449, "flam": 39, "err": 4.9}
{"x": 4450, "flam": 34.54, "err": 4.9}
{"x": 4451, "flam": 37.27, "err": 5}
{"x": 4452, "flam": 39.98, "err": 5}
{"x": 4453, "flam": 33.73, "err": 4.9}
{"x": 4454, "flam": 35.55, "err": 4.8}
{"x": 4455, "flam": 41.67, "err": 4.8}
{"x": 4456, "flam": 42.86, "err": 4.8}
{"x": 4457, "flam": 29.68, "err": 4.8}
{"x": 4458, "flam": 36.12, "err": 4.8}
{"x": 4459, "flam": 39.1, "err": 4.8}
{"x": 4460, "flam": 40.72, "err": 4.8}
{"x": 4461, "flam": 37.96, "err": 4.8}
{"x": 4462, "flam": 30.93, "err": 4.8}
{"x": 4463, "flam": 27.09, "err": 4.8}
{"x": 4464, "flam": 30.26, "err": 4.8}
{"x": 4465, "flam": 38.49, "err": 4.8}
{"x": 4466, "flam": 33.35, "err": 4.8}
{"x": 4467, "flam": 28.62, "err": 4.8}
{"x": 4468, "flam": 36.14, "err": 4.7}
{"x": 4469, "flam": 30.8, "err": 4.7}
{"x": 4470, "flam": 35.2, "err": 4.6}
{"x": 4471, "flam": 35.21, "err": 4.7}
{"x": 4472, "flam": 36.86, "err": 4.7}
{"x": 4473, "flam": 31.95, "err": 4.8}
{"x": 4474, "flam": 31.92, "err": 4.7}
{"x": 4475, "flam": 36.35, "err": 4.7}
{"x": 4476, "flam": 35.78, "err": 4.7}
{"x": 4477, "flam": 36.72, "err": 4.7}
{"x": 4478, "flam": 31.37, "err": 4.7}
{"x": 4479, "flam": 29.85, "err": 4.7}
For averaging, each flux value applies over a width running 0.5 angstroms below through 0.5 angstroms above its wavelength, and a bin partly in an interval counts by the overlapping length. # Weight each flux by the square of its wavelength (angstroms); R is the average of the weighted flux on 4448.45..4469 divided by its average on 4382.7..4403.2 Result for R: 1.02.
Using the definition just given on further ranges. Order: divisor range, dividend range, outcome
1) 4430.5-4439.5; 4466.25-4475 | 0.88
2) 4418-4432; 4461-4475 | 0.85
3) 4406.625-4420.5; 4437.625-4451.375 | 1.11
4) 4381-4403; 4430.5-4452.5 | 1.15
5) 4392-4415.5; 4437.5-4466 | 1.03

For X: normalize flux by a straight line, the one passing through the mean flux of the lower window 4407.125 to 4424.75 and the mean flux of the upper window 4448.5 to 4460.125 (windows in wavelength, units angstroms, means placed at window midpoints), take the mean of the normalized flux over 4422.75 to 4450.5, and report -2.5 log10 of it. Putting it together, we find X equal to -0.06 mag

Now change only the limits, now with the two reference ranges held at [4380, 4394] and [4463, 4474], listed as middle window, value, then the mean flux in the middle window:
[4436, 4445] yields -0.17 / 39.4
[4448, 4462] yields -0.13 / 37.7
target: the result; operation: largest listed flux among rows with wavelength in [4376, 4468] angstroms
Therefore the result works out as 51.78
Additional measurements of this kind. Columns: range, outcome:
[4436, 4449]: 49.13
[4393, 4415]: 50.98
